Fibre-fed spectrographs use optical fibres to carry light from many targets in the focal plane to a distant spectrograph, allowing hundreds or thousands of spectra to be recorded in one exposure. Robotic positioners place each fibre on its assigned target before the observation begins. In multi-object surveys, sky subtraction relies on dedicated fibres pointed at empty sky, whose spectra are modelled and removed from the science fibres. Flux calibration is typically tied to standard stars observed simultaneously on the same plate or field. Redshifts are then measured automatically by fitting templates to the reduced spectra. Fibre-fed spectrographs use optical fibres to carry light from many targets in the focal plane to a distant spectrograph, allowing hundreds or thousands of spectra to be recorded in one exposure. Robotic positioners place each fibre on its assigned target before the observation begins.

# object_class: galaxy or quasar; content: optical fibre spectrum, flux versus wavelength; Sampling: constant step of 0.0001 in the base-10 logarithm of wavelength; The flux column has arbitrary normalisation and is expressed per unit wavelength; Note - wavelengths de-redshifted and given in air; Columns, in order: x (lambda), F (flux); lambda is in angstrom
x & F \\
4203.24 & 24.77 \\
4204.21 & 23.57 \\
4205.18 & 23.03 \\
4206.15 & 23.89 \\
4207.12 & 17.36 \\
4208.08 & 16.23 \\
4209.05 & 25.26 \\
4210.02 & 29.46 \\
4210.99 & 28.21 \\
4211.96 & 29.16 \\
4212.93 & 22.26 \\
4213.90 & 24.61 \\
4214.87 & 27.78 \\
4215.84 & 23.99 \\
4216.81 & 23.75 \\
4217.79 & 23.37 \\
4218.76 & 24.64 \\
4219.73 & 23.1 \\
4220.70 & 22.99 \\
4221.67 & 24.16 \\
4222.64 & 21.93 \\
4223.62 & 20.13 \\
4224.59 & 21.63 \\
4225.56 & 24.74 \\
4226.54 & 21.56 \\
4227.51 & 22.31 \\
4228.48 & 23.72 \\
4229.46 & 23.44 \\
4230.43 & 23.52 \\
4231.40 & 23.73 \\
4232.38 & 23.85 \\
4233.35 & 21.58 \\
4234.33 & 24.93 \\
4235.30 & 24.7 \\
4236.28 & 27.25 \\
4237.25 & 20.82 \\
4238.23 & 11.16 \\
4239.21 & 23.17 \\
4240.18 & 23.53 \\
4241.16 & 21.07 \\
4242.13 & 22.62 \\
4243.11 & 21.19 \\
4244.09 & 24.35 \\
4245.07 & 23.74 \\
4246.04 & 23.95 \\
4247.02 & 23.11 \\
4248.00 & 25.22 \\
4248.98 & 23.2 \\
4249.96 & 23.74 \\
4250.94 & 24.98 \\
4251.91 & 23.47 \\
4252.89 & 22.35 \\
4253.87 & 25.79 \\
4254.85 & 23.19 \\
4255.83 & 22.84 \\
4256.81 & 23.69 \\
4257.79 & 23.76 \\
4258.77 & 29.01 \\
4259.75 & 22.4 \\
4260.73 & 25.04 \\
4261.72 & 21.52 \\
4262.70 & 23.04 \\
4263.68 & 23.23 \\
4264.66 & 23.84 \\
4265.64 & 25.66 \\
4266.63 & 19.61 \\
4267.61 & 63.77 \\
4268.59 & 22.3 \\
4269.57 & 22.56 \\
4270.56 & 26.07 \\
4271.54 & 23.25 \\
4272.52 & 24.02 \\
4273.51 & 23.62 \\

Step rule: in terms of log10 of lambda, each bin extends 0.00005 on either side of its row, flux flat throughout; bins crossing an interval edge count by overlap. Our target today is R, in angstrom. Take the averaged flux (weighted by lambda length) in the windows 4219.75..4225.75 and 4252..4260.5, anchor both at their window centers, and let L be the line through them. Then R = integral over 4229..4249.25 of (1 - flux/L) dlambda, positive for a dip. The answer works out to 0.4 angstrom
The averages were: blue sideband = 22.5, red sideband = 24.1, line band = 22.9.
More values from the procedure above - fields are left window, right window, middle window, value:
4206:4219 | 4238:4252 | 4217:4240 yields 0.8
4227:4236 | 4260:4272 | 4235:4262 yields 2.0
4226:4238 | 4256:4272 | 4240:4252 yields 0.5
